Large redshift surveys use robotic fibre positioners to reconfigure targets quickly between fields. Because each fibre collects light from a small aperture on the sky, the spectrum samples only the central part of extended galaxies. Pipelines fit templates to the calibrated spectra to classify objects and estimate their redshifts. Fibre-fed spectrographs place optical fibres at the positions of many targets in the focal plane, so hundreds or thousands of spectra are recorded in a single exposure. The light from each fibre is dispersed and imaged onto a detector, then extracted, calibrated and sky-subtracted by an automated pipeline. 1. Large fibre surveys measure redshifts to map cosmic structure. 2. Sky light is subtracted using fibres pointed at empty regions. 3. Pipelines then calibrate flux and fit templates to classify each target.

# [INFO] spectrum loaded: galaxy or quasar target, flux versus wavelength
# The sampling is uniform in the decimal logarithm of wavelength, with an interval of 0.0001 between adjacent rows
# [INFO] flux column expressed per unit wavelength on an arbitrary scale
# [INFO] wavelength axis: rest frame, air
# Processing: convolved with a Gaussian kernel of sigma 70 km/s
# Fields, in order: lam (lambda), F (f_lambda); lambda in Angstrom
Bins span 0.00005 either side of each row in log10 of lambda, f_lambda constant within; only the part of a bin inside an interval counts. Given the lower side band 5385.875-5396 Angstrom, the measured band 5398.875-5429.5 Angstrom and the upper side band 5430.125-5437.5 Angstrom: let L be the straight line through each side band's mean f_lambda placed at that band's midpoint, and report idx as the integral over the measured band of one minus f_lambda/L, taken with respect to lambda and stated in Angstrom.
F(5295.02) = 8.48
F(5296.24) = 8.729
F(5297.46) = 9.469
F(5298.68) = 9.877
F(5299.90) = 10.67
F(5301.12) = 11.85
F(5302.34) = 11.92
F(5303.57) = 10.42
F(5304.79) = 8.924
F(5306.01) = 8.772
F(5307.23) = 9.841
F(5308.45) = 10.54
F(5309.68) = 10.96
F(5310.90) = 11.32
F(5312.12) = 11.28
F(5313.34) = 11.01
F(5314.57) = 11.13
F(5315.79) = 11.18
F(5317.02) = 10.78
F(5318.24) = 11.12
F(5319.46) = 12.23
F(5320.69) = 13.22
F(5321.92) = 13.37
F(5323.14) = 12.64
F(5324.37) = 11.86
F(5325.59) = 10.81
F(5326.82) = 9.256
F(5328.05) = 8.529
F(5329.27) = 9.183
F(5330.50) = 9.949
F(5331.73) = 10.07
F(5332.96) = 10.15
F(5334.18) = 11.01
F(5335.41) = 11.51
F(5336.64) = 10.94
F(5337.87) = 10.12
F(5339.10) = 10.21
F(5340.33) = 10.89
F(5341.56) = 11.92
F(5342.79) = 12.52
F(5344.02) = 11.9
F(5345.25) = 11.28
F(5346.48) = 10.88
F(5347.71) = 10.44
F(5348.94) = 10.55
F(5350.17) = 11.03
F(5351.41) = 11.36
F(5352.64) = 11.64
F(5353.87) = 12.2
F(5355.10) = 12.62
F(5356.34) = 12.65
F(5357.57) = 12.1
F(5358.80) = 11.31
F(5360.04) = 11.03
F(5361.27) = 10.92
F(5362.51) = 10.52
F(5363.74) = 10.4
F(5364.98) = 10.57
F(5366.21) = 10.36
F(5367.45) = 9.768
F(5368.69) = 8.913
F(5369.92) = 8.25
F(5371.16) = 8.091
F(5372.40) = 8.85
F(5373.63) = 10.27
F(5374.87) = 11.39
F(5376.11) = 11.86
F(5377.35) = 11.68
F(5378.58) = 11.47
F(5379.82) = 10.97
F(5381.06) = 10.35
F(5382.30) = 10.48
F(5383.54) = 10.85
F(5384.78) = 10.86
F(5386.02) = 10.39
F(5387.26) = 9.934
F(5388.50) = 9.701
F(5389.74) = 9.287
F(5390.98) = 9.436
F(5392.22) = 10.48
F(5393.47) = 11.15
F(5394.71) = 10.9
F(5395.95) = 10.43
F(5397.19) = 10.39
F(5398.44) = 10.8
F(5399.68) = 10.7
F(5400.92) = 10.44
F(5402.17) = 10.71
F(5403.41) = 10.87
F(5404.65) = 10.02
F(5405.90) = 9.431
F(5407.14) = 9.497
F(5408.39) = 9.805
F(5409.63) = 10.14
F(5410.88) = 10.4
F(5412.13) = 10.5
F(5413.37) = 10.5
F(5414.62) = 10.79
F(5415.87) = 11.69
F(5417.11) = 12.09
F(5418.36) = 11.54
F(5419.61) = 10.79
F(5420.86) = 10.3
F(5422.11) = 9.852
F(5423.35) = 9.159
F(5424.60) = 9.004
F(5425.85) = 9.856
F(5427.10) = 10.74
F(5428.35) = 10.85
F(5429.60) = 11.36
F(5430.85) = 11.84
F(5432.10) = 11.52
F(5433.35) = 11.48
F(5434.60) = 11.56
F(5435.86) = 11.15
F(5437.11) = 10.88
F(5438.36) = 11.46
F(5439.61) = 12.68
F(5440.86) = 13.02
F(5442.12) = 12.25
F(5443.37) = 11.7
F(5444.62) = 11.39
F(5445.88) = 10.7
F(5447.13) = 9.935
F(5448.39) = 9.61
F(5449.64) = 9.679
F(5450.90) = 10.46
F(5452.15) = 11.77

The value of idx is 1.2 Angstrom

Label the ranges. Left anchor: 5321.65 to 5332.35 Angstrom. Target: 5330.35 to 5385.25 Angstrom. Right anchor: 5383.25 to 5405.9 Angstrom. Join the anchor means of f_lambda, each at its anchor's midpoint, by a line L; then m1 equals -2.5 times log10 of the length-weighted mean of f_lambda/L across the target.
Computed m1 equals -0.04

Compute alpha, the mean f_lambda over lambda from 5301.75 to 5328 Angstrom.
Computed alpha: 11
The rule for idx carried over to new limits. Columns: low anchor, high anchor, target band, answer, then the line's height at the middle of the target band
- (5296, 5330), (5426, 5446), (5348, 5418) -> 3.65 Angstrom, 11.2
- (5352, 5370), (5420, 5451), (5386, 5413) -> 1.70 Angstrom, 10.9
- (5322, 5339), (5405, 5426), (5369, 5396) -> 0.27 Angstrom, 10.4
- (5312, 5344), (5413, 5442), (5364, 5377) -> 1.38 Angstrom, 11.1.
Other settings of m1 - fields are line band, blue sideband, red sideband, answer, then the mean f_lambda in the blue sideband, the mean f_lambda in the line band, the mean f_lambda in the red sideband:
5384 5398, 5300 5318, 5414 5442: 0.07 mag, 10.7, 10.3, 11.1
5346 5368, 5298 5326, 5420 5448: -0.01 mag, 11.1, 11.1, 11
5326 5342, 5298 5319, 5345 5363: 0.08 mag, 10.7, 10.3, 11.4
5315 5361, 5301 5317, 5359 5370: -0.08 mag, 10.7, 11.2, 10.2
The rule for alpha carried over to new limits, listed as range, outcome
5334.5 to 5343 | 11.1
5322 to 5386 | 10.8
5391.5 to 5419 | 10.6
